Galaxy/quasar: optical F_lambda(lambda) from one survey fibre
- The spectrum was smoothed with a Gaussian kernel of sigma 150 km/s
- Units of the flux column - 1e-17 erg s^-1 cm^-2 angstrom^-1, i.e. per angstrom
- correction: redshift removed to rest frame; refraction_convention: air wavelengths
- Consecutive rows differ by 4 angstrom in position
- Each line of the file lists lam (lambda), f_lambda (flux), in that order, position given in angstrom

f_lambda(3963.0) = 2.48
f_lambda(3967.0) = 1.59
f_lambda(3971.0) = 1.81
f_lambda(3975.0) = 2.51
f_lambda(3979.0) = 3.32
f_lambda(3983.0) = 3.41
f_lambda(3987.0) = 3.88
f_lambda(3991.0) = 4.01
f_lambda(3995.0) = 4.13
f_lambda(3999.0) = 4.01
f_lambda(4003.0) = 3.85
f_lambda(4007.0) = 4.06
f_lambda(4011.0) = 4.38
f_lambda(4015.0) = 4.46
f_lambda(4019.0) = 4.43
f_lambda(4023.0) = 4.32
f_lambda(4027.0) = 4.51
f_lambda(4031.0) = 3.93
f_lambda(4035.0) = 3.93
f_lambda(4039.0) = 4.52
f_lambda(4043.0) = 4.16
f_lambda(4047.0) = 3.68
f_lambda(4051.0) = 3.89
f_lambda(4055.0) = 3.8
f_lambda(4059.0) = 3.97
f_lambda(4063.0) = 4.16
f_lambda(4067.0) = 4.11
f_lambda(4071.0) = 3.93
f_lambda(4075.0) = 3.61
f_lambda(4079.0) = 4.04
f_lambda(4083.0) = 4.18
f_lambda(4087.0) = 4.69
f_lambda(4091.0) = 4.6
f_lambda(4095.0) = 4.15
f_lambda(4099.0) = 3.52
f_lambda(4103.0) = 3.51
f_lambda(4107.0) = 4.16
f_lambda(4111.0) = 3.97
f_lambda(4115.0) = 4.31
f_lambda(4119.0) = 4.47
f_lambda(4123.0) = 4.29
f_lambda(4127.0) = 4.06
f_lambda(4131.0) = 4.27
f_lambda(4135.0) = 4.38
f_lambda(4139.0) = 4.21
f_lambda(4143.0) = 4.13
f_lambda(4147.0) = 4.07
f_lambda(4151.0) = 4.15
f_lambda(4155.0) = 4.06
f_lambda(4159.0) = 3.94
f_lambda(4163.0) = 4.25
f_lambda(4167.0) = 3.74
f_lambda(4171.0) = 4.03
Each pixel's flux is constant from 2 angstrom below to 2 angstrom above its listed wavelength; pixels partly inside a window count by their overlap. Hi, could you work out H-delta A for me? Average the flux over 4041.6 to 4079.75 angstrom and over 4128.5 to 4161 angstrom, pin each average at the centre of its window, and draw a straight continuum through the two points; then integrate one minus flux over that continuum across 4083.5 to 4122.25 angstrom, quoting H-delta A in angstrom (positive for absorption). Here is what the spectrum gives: -1.2 angstrom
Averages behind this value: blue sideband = 3.93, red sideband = 4.15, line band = 4.16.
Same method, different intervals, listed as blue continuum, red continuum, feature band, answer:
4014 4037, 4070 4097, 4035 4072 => 1.73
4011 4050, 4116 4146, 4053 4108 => 2.68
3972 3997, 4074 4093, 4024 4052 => -1.51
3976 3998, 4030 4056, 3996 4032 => -3.52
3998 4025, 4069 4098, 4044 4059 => 1.23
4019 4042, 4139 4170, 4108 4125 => -0.56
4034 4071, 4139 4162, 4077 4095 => -1.37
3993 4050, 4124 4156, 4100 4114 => 0.96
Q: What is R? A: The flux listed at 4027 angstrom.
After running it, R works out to 4.51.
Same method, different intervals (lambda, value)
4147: 4.07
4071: 3.93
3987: 3.88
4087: 4.69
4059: 3.97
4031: 3.93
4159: 3.94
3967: 1.59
